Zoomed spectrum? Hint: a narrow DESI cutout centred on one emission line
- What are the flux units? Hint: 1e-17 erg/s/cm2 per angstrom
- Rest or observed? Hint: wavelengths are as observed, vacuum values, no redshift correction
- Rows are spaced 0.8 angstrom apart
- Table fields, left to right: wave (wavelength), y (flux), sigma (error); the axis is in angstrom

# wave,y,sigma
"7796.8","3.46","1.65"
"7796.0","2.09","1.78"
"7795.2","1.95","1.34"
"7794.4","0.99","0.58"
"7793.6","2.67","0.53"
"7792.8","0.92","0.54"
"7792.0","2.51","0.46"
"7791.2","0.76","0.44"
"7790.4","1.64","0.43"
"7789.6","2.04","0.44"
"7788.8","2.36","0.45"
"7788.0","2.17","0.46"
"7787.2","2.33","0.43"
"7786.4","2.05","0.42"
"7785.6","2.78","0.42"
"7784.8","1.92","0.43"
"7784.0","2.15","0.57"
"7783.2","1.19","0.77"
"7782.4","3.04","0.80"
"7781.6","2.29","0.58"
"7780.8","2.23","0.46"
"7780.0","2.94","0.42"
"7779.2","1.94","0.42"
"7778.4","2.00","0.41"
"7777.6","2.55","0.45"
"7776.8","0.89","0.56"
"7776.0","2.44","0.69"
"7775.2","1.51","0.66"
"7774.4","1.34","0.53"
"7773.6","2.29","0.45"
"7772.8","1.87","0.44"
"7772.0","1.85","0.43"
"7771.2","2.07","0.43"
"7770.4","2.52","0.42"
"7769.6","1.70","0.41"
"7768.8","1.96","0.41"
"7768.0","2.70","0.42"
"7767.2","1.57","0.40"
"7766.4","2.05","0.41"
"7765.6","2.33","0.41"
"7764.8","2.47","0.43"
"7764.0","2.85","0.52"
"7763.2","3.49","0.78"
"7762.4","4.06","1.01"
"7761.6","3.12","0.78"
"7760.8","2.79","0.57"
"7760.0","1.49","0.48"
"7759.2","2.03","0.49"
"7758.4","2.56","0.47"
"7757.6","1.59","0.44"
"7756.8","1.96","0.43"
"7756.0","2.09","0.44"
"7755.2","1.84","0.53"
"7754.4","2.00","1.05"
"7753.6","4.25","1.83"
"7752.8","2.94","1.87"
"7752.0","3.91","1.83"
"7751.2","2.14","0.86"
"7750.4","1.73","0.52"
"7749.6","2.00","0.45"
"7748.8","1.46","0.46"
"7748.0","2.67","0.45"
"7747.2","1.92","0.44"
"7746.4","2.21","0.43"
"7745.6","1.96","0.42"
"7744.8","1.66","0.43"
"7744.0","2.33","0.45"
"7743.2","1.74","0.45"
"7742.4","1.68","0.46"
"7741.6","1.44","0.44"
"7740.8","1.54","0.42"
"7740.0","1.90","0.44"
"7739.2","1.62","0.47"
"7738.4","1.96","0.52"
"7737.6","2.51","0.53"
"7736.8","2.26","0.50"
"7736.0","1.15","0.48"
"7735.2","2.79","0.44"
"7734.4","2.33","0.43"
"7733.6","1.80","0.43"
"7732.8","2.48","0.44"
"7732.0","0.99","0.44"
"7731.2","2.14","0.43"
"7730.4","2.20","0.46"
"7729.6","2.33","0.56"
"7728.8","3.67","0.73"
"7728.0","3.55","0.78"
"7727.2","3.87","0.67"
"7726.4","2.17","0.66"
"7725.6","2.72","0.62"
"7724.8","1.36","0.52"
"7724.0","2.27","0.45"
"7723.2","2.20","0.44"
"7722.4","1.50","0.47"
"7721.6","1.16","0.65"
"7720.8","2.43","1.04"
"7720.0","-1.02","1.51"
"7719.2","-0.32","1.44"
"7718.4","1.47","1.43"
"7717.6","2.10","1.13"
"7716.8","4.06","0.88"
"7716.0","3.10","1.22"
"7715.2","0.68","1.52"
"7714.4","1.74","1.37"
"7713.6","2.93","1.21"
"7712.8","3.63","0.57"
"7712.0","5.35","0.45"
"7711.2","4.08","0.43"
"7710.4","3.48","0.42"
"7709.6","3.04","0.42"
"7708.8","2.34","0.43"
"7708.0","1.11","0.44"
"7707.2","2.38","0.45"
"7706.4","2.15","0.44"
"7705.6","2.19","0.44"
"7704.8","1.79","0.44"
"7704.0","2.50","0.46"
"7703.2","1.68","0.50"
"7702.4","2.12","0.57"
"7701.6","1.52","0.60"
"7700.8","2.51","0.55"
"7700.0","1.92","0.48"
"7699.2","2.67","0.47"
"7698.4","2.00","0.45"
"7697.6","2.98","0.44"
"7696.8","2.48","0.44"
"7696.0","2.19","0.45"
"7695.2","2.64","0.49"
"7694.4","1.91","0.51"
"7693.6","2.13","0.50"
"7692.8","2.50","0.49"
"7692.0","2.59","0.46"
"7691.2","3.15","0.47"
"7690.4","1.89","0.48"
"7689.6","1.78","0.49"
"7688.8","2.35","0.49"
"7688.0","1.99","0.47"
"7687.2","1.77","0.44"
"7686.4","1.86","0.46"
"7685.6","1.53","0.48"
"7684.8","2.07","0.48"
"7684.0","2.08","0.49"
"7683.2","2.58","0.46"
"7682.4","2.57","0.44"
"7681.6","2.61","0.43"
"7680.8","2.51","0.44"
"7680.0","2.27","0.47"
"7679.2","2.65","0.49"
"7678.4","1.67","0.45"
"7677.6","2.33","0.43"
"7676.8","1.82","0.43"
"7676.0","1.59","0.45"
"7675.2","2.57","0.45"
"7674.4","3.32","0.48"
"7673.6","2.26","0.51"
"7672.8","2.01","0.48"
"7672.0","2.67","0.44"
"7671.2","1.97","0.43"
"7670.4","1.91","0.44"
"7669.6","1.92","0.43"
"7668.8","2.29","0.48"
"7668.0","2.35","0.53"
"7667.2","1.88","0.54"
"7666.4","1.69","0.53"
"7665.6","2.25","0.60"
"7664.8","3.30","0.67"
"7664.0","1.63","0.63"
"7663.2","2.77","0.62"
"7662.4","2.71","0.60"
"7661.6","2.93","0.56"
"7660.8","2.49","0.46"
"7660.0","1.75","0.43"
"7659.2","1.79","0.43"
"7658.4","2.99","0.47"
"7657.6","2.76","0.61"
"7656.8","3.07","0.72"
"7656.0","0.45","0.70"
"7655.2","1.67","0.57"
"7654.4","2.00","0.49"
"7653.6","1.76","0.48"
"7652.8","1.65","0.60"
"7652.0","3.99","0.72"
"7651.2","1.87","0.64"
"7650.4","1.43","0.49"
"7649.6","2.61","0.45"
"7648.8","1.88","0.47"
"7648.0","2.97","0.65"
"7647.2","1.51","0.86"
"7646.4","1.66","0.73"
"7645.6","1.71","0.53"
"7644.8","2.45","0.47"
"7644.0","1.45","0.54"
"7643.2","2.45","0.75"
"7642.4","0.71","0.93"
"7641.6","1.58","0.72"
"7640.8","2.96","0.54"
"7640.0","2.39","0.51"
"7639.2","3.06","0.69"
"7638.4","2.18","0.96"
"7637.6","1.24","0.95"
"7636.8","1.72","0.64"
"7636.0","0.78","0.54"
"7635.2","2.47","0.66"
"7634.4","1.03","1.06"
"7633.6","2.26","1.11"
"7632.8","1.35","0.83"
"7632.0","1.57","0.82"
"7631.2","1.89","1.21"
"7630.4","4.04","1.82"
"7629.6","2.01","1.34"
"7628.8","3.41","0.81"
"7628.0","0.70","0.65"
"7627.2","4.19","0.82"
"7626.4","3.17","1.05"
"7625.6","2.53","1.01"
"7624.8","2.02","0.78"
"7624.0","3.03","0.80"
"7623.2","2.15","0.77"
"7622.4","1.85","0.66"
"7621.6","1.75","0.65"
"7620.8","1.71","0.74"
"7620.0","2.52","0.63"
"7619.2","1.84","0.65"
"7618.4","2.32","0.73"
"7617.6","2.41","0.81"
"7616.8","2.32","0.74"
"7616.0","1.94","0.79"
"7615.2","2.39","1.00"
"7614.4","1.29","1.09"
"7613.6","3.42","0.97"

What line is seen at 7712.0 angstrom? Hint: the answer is [S II] 6716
